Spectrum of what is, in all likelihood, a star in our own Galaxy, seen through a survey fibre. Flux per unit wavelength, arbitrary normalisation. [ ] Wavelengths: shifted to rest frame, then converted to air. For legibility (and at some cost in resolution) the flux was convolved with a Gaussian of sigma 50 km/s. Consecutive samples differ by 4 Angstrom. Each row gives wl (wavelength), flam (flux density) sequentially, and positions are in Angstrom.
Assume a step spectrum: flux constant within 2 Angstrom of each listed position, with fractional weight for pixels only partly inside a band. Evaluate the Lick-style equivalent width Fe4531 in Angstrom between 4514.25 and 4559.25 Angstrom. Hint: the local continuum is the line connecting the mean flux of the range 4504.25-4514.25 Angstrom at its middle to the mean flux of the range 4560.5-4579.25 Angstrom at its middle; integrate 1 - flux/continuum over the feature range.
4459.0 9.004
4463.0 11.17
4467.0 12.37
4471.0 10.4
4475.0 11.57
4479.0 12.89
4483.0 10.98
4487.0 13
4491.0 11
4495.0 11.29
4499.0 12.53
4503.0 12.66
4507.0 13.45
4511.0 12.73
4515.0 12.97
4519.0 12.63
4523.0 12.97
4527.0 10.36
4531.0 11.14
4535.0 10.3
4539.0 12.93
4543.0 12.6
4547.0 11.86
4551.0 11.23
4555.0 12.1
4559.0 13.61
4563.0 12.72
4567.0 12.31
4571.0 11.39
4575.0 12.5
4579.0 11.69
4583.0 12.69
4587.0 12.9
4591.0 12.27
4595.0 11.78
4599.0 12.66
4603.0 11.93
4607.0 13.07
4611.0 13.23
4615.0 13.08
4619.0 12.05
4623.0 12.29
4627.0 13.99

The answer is 2.4 Angstrom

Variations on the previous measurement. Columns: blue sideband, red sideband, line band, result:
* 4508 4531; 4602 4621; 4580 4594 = 0.1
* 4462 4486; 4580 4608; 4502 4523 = -1.8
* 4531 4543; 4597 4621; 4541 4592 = -0.9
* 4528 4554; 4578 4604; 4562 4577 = -0.2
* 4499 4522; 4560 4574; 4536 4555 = 0.7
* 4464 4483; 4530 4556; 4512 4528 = -0.9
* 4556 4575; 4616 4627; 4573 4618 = 0.1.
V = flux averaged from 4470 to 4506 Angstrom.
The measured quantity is 11.9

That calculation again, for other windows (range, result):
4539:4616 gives 12.4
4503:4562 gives 12.2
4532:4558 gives 11.9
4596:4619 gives 12.7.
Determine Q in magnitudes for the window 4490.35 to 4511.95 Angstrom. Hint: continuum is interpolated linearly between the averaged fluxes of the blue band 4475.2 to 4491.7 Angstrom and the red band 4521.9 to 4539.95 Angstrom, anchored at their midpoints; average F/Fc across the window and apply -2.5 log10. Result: -0.05 mag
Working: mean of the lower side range 12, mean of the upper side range 11.4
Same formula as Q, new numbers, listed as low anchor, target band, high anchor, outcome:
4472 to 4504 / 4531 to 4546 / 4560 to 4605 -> 0.026 mag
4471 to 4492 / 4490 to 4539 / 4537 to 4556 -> -0.008 mag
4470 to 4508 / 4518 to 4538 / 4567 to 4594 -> 0.054 mag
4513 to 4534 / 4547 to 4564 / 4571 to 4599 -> -0.020 mag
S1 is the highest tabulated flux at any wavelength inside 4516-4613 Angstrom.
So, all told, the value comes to 13.61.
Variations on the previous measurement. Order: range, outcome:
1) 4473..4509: 13.45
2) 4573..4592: 12.9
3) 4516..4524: 12.97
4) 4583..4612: 13.23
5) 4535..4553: 12.93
